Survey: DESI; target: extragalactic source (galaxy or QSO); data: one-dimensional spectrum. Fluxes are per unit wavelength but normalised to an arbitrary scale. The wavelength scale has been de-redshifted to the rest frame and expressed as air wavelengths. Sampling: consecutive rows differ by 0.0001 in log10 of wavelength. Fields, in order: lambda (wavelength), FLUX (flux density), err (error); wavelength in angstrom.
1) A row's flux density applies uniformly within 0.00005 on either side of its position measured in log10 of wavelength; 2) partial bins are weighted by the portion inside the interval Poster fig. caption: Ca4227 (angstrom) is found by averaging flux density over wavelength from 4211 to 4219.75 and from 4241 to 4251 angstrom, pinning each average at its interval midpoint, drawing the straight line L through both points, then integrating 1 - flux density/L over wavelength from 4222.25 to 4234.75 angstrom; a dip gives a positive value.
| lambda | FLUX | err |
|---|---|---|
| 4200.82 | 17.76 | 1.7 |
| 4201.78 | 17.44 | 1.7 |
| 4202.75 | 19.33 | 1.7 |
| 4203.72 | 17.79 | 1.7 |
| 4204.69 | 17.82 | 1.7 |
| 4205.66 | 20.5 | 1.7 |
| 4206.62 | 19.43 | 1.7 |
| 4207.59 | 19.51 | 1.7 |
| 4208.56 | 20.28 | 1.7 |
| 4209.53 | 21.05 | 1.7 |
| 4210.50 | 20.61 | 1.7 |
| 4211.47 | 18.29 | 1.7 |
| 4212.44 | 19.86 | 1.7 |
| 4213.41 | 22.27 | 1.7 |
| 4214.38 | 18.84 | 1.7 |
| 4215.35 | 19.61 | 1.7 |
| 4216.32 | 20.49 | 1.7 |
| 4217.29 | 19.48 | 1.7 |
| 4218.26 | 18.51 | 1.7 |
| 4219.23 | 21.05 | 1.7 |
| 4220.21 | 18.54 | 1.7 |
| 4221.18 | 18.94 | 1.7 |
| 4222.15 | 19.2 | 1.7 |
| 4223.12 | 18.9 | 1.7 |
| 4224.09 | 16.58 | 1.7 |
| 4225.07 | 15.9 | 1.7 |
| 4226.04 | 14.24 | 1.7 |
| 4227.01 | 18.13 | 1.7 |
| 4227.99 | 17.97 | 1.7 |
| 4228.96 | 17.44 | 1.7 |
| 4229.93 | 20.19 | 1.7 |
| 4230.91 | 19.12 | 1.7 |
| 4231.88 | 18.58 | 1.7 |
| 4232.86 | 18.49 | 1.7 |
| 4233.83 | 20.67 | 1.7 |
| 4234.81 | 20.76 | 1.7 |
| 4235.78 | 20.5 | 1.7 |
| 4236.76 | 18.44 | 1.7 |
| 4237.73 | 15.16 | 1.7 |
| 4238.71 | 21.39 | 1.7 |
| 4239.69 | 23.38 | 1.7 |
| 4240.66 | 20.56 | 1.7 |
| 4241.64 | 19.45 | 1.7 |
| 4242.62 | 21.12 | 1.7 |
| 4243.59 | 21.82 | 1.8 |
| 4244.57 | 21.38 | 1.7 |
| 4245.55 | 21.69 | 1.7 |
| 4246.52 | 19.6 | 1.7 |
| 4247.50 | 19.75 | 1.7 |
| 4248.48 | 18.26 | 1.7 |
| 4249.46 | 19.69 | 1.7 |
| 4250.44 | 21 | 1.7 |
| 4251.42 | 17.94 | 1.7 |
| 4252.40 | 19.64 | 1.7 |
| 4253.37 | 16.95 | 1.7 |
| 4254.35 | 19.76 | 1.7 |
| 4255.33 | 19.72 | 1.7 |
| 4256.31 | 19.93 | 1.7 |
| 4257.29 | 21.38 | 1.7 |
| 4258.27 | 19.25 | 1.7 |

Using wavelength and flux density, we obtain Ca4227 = 1.18 angstrom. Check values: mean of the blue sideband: 19.8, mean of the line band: 18.1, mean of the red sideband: 20.4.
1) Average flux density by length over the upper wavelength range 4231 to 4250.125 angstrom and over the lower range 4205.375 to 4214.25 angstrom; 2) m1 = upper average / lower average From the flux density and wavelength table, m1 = 0.99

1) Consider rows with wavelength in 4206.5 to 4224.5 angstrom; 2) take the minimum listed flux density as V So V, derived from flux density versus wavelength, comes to 16.58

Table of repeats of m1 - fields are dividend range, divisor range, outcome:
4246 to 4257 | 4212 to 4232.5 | 1.03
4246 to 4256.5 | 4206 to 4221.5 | 0.97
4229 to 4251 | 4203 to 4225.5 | 1.04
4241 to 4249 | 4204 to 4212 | 1.04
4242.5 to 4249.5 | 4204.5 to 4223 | 1.04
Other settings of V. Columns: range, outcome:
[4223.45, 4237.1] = 14.24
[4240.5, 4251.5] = 17.94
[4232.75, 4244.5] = 15.16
